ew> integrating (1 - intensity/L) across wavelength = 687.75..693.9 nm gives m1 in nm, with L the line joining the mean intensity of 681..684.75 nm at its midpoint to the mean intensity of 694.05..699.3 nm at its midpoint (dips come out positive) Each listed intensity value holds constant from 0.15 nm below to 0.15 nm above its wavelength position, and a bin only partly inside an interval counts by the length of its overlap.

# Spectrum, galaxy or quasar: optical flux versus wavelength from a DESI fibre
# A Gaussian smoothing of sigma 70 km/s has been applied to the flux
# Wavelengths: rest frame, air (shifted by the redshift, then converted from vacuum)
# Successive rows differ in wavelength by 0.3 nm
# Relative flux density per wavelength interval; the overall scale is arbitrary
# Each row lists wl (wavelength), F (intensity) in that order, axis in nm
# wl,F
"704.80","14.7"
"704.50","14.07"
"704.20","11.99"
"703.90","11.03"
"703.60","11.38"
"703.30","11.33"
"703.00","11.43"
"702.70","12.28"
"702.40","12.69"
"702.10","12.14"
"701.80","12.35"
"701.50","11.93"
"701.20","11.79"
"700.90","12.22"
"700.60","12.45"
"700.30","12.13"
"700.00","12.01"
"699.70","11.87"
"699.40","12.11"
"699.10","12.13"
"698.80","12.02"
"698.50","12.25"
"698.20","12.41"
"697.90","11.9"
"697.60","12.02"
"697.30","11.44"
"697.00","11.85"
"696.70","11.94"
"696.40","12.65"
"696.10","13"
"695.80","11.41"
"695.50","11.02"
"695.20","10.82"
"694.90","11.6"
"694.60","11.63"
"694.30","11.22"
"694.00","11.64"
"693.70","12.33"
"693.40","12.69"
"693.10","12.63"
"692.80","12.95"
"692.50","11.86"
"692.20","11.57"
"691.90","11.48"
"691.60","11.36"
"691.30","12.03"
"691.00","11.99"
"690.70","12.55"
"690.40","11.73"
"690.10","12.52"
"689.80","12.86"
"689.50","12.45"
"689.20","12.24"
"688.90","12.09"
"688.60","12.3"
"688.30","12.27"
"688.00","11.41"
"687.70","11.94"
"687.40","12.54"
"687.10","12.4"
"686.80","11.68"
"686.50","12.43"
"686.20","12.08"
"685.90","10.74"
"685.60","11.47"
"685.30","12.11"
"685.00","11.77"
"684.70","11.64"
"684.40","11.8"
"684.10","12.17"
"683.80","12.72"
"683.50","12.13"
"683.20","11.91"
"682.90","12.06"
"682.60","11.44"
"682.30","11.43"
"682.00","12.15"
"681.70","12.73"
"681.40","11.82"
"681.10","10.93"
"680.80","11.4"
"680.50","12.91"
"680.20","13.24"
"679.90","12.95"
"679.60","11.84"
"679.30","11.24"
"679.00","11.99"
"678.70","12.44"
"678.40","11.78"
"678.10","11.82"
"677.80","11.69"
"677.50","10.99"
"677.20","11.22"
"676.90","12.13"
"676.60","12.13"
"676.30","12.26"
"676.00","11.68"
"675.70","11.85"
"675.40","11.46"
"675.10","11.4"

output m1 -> -0.14 nm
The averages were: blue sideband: 11.9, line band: 12.2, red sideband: 11.8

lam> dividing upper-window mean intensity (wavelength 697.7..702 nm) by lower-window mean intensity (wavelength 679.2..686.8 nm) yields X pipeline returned 1.0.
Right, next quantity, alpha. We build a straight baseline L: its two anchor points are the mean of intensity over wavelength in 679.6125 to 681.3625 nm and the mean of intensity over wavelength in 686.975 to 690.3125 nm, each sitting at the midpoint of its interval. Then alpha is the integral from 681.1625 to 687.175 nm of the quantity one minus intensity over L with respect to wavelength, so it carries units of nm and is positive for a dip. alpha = 0.16 nm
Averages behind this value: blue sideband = 12.2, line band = 11.9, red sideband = 12.3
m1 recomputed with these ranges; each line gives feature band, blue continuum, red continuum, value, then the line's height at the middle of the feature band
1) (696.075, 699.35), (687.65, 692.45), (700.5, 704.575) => -0.020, 12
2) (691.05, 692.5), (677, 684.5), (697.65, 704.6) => 0.043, 12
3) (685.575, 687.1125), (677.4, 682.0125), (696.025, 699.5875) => 0.035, 12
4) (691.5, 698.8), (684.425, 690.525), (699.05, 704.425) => 0.059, 12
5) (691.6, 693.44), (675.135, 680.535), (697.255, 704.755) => -0.008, 12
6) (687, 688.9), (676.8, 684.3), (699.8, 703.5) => -0.022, 12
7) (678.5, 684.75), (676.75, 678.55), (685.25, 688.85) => -0.160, 11.7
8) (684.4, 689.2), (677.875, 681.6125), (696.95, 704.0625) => 0.032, 12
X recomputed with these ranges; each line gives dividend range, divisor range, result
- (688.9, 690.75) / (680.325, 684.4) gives 1.03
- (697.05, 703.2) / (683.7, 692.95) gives 1.00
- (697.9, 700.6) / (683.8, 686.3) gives 1.03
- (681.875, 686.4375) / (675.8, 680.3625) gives 0.99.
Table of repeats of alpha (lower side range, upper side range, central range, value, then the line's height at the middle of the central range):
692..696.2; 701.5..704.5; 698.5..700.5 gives -0.02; 11.9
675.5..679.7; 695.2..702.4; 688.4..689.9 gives -0.06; 11.9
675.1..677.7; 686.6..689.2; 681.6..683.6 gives -0.01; 11.9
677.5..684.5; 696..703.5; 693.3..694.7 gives 0.02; 12.1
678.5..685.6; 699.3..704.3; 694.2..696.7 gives 0.06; 12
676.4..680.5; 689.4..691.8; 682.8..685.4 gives 0.01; 12.1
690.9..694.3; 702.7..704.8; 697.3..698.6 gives 0.00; 12.1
